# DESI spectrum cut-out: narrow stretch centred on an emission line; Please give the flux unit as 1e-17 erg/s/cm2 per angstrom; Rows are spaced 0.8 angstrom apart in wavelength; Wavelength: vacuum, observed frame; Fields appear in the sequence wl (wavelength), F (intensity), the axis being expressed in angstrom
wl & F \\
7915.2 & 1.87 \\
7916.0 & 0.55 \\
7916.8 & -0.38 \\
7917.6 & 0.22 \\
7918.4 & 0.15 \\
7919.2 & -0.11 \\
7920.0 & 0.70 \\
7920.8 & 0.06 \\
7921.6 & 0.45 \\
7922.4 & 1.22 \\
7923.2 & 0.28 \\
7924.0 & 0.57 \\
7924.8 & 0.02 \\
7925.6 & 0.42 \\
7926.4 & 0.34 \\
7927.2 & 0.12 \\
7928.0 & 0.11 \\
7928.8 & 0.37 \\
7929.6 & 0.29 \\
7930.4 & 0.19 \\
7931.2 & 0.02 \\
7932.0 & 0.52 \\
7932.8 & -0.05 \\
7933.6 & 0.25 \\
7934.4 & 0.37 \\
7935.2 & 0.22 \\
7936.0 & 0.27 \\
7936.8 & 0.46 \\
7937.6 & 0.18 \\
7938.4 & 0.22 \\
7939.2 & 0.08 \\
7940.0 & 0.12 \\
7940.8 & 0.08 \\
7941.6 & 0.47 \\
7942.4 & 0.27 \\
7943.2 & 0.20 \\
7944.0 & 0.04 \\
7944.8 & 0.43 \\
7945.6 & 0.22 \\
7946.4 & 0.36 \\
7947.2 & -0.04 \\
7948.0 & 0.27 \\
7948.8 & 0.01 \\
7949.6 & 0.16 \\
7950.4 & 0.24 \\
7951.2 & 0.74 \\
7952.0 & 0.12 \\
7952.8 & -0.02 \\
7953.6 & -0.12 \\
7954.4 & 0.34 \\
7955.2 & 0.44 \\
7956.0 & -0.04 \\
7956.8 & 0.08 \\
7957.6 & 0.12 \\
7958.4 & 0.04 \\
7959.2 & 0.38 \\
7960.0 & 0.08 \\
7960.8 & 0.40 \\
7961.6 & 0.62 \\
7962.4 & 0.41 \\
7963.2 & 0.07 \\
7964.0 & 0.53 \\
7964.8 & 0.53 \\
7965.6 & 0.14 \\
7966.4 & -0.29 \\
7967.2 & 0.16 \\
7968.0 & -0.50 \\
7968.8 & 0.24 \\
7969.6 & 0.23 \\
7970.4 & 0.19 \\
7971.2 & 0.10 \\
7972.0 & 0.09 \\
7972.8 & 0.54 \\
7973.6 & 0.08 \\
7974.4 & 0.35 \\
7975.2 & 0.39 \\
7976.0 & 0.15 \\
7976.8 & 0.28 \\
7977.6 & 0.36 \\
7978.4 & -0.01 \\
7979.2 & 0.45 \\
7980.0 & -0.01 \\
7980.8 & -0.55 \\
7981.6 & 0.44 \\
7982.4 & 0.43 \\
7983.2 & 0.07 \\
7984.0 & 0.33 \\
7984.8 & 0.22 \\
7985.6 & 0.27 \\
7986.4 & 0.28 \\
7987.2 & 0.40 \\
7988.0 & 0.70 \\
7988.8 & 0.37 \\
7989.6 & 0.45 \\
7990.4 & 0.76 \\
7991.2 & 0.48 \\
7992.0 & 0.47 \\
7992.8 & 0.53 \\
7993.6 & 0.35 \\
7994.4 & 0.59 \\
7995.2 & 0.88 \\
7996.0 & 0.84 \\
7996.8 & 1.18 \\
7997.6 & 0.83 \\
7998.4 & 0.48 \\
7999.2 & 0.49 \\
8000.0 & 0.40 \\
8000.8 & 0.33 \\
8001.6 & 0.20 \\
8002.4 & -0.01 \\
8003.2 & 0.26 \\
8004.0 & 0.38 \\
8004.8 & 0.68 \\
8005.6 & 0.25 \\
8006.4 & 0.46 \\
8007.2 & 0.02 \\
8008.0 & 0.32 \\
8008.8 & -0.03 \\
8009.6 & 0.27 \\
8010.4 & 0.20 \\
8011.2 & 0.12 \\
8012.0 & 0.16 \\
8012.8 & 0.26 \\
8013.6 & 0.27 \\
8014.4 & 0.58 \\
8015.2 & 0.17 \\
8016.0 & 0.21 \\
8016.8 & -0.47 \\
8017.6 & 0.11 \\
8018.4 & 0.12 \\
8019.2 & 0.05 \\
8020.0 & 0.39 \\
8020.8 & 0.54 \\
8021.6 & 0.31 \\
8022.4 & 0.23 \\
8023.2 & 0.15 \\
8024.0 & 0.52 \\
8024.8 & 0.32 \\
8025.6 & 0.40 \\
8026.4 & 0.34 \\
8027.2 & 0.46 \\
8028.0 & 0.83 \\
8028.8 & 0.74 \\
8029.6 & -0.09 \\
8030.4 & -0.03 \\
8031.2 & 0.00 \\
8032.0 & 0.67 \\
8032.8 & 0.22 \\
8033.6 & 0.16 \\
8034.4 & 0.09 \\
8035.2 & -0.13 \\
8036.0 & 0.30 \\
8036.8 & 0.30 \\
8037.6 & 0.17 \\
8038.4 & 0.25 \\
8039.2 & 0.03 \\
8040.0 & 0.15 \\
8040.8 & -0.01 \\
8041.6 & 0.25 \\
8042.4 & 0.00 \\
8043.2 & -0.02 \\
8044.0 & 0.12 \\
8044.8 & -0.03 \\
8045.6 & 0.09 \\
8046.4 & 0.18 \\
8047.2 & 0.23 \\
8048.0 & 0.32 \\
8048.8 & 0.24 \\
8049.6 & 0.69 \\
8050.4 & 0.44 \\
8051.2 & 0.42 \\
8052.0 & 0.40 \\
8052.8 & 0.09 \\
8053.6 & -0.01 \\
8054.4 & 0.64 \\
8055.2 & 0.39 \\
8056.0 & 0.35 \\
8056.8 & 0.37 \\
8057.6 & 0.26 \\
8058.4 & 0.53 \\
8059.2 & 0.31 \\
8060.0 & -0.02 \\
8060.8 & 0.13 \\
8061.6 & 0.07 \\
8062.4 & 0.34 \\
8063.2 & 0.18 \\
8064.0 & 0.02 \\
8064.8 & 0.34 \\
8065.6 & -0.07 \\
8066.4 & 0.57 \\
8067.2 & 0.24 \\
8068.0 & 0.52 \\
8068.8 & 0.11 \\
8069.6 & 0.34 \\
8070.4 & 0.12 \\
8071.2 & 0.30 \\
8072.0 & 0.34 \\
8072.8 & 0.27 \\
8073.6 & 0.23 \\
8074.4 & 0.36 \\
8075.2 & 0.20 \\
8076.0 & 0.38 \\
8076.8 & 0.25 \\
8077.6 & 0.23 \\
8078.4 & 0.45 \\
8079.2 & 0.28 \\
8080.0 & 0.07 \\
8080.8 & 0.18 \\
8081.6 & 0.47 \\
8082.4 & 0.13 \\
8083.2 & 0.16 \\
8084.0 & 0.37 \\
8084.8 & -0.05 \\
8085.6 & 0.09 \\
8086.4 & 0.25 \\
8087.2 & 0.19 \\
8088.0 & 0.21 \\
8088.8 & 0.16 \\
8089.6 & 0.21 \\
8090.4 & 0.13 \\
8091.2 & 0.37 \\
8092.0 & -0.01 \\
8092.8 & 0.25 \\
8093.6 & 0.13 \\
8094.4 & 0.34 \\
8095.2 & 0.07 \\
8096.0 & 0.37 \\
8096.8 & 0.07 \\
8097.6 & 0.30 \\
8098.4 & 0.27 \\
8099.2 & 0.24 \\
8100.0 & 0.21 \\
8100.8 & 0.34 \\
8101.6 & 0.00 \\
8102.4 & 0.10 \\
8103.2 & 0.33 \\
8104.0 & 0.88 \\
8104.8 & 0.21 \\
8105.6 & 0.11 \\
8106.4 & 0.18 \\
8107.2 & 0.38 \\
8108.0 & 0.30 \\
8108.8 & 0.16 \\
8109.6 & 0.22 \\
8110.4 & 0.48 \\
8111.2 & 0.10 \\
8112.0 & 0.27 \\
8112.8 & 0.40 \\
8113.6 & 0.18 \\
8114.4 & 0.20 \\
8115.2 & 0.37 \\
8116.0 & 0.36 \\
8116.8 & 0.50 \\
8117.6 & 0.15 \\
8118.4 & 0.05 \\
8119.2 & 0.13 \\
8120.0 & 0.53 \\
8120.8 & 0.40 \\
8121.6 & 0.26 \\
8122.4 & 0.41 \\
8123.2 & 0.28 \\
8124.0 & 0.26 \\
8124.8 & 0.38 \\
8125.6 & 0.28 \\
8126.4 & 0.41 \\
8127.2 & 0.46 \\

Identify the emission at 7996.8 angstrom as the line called [O II]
